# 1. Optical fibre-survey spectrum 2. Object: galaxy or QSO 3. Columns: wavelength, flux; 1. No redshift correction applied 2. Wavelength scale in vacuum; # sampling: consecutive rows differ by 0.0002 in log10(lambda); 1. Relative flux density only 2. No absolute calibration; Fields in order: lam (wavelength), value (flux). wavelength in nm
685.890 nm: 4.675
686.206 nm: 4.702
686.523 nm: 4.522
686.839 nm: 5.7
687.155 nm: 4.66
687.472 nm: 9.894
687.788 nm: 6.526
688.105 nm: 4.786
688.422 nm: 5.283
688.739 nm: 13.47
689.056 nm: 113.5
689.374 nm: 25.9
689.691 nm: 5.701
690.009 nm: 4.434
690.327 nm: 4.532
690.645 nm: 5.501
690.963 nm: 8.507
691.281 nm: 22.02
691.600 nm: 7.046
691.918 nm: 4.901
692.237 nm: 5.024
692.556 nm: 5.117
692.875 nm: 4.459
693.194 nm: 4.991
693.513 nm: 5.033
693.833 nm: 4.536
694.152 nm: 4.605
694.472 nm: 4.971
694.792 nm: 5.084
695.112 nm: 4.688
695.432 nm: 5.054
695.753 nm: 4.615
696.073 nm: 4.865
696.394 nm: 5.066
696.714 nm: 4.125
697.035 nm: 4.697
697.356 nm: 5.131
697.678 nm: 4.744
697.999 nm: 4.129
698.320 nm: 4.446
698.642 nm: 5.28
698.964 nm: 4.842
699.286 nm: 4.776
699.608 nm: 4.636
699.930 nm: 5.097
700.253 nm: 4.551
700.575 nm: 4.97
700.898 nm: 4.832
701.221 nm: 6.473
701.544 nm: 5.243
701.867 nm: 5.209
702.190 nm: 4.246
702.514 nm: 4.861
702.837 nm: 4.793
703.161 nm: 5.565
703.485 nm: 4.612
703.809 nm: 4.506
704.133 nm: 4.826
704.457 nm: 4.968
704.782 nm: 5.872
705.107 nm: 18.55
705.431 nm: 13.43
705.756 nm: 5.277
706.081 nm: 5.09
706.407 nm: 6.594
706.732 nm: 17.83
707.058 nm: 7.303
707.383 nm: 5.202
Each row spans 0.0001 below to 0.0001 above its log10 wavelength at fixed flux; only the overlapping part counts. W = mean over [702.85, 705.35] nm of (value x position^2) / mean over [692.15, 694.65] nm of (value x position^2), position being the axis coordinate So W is 1.5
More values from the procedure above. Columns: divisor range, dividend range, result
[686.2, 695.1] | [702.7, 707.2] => 0.75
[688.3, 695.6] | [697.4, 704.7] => 0.42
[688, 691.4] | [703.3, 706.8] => 0.43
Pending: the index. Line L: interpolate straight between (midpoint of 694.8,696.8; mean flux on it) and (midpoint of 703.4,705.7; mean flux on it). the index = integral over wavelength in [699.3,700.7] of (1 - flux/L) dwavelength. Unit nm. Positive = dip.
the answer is 0.34 nm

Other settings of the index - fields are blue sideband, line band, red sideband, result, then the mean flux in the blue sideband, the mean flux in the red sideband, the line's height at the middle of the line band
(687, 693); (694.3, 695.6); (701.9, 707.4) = 0.745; 13.8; 7.28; 11.6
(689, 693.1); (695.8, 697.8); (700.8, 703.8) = 0.989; 14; 5.07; 9.45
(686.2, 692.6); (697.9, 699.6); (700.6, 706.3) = 0.774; 13.3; 6.34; 8.66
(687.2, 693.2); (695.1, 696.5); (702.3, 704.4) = 0.717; 13.8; 4.85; 9.99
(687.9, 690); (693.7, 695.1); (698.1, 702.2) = 0.972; 25.9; 4.98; 15.7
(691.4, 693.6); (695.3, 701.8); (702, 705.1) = 0.805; 5.54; 5.6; 5.57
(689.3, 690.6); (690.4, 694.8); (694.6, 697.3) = 0.336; 8.7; 4.79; 6.98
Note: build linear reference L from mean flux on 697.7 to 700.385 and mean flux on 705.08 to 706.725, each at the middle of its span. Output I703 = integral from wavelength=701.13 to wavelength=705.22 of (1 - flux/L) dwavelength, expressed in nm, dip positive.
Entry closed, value 0.99 nm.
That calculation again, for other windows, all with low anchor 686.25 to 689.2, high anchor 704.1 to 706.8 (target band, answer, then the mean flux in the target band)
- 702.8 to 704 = 0.62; 4.88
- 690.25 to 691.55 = 0.47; 10.2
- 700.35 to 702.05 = 0.89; 5.3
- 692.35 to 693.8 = 0.98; 4.87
